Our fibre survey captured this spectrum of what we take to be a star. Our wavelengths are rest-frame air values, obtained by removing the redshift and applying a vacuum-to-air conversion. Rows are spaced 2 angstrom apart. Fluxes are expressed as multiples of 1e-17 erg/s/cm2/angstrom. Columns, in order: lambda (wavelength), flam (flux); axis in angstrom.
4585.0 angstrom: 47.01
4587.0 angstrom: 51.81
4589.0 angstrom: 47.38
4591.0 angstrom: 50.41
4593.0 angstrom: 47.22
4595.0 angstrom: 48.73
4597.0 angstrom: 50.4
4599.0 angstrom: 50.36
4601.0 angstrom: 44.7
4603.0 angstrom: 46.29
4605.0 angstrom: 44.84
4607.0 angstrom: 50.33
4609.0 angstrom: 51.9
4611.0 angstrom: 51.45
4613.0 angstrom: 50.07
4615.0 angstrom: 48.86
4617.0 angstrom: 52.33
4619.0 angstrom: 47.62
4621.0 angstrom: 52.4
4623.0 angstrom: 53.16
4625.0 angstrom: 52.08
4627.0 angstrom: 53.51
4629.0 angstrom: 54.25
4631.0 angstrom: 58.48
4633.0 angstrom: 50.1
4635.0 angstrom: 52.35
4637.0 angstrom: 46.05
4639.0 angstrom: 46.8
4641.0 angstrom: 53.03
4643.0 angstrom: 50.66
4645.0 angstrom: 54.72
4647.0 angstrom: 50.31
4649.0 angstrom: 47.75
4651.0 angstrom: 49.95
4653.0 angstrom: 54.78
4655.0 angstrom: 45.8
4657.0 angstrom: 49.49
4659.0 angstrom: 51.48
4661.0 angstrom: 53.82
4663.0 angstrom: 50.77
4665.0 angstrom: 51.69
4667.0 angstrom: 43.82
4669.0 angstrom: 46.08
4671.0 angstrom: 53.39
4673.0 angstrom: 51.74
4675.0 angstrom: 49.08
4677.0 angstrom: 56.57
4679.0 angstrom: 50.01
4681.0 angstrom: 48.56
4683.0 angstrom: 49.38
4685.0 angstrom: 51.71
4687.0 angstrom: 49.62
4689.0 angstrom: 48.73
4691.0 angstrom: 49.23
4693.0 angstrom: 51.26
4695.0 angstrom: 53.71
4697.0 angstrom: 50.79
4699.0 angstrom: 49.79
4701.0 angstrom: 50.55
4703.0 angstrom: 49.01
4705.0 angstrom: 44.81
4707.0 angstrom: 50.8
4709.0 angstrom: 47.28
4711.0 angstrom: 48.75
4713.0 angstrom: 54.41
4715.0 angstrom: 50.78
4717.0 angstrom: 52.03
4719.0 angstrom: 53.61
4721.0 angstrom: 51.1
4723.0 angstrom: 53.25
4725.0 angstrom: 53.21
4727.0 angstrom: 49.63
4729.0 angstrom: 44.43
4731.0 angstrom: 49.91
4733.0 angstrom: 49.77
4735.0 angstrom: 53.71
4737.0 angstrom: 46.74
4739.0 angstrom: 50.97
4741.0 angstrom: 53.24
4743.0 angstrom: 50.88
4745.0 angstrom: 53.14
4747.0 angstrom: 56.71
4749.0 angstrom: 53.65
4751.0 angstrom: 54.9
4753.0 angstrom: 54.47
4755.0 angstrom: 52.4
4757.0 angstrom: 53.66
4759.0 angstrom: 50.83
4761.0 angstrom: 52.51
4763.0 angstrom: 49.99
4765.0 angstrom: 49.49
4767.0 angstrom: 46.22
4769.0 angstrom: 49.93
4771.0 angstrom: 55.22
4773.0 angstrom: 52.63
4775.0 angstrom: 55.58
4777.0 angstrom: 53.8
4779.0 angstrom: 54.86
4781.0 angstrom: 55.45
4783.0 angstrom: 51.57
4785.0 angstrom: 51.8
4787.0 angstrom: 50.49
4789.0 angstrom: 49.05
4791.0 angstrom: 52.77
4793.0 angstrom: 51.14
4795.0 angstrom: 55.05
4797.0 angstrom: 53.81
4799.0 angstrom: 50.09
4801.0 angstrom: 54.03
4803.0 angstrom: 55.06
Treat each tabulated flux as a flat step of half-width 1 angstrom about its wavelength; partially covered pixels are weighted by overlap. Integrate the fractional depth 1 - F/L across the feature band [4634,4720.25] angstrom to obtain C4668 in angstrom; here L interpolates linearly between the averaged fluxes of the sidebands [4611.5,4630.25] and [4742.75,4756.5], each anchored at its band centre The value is 3.8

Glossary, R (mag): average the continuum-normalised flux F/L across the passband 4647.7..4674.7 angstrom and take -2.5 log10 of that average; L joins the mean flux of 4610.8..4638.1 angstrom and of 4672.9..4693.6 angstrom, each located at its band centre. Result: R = 0.02 mag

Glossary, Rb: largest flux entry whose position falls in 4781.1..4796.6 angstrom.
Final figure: 55.05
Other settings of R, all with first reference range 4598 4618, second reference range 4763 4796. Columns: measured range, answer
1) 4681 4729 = 0.01 mag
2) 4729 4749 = 0.00 mag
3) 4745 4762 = -0.04 mag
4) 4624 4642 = -0.05 mag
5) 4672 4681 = -0.02 mag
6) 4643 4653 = -0.03 mag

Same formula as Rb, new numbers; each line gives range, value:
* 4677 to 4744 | 56.57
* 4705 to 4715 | 54.41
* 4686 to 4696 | 53.71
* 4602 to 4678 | 58.48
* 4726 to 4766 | 56.71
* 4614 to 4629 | 54.25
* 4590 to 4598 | 50.41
